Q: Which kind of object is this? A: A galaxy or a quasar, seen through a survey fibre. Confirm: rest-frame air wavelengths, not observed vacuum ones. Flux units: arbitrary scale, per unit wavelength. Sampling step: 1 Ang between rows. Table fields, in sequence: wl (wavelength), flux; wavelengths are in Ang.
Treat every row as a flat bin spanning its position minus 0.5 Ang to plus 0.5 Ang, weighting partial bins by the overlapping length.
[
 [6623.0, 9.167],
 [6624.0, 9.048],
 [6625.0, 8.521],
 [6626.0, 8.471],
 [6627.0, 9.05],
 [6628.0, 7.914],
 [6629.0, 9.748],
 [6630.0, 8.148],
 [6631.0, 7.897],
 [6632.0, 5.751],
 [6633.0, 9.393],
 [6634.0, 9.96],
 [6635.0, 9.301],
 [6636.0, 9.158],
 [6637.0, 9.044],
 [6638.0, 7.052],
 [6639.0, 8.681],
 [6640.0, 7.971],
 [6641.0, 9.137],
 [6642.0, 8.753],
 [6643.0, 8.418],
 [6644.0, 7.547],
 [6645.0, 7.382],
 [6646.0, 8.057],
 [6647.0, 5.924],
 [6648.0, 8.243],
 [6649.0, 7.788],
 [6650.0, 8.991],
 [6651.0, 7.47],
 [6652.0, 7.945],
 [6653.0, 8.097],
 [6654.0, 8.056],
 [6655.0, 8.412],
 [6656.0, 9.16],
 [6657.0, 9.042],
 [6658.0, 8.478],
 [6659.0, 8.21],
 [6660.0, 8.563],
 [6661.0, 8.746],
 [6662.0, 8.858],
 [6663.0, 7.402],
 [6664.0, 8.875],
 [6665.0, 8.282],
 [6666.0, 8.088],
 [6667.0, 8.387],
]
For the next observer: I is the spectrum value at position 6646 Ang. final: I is 8.057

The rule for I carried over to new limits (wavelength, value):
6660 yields 8.563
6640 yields 7.971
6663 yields 7.402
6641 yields 9.137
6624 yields 9.048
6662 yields 8.858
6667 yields 8.387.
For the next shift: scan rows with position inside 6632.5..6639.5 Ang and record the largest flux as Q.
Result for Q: 9.96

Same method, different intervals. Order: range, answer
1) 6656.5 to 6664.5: 9.042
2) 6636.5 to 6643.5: 9.137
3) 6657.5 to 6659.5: 8.478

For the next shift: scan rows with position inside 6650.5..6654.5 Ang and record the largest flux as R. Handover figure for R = 8.097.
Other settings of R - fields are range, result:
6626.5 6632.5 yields 9.748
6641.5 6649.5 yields 8.753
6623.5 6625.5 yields 9.048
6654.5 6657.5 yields 9.16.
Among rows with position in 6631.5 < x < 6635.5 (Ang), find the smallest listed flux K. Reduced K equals 5.751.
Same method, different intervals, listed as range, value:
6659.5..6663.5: 7.402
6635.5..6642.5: 7.052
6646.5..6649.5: 5.924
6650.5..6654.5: 7.47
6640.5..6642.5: 8.753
